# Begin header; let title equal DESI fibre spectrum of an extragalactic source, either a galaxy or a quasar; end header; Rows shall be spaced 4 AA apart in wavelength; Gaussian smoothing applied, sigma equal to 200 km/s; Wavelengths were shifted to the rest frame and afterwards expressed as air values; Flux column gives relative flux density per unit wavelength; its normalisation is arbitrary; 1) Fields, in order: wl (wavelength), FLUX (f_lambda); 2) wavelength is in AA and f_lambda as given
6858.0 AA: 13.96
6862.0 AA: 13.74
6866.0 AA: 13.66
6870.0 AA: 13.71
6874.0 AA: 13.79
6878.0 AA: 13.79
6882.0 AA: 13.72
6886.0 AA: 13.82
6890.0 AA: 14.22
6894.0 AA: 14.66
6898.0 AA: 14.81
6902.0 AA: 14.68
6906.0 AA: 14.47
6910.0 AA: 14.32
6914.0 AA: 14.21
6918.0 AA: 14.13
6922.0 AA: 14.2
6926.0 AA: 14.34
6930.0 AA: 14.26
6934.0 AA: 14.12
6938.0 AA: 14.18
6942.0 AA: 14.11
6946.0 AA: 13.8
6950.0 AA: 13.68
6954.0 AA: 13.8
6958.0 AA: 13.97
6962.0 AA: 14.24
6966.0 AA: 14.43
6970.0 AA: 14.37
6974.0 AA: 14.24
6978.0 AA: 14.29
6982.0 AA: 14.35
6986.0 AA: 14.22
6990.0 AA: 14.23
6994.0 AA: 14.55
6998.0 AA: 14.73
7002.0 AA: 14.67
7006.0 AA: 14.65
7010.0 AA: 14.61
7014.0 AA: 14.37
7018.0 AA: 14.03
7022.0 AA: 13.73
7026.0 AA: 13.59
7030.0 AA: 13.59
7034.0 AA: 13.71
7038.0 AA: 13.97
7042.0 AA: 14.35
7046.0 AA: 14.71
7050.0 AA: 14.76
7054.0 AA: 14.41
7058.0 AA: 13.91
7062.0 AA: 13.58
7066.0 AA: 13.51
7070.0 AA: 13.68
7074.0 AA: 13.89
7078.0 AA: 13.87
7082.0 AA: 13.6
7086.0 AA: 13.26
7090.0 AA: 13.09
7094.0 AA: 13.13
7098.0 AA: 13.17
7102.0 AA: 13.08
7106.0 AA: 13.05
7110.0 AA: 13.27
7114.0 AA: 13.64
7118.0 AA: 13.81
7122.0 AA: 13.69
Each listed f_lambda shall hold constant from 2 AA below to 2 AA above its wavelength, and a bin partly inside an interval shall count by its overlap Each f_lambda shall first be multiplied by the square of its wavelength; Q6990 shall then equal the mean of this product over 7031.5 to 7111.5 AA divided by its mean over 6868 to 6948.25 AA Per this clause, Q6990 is 1.0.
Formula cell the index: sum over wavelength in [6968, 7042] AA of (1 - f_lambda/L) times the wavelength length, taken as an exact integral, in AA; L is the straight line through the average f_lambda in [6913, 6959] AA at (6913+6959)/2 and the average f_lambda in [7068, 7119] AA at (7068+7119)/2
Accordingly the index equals -2.3 AA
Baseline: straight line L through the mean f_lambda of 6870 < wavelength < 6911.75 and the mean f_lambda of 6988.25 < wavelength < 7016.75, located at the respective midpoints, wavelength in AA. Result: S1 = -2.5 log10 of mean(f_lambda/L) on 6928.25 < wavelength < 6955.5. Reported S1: 0.03 mag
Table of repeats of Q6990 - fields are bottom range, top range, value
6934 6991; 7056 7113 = 0.98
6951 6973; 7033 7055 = 1.04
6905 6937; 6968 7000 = 1.03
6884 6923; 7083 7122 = 0.98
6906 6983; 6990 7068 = 1.03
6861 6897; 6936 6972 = 1.03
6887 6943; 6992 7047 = 1.02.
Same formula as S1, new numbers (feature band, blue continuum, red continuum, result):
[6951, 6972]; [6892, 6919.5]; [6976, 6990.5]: 0.01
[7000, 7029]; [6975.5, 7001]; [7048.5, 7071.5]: 0.00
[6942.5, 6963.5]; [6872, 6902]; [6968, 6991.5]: 0.03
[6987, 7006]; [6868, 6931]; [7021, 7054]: -0.03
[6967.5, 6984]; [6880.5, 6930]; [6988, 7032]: 0.00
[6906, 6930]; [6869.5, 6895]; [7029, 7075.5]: -0.02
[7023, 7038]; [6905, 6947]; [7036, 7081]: 0.03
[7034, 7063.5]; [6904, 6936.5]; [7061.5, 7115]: -0.05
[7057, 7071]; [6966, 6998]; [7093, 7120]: 0.00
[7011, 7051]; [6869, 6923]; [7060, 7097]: -0.03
